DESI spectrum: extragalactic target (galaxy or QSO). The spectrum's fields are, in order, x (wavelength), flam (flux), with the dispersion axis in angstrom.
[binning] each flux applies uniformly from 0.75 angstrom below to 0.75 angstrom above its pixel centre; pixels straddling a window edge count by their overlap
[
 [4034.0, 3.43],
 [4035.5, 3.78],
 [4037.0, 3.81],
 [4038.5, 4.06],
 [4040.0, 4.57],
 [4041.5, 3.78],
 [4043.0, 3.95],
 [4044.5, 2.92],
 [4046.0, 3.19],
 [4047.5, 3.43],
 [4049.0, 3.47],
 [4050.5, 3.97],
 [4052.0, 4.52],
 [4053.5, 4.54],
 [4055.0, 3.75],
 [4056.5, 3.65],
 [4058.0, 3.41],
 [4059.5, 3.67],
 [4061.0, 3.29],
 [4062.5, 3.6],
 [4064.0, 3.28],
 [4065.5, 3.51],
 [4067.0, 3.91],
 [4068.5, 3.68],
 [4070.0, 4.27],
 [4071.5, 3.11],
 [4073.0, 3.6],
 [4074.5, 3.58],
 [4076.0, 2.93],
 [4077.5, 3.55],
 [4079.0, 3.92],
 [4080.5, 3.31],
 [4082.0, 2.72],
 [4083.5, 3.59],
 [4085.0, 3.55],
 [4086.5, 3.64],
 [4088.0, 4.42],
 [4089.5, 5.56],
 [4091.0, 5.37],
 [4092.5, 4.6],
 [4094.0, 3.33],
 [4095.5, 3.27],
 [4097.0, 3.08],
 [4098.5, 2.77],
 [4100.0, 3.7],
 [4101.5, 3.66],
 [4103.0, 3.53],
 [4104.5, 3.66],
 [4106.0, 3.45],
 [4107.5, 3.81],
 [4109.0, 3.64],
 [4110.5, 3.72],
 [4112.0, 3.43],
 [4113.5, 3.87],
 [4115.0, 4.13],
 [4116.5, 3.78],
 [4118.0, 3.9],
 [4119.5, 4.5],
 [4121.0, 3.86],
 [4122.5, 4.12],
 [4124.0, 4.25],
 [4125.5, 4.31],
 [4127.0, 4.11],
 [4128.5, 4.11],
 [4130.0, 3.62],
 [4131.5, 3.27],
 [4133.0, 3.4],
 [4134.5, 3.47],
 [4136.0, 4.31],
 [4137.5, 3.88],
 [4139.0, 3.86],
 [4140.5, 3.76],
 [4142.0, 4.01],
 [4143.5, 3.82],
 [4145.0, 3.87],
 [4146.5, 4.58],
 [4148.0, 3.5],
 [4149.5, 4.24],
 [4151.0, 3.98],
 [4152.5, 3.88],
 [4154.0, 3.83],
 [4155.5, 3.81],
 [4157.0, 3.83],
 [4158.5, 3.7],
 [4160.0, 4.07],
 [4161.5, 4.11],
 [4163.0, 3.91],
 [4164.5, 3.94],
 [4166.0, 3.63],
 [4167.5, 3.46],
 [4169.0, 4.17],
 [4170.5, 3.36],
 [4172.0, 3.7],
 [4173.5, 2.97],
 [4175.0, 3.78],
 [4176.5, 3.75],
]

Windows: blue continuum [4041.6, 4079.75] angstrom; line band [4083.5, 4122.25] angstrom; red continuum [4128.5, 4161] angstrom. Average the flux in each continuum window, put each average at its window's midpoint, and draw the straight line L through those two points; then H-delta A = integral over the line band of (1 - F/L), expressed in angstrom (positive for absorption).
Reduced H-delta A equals -1.1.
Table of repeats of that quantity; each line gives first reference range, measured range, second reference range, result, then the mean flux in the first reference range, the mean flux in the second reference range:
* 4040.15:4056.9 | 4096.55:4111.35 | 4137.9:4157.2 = 1.3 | 3.77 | 3.92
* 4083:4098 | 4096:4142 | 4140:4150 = 2.6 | 4.03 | 3.97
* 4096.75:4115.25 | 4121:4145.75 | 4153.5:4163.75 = -1.0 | 3.57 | 3.9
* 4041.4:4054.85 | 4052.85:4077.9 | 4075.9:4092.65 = 1.5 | 3.75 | 3.94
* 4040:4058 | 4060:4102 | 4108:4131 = 1.9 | 3.76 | 3.95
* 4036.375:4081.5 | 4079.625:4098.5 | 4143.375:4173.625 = -0.5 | 3.67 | 3.84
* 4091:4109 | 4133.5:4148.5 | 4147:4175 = -0.7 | 3.61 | 3.79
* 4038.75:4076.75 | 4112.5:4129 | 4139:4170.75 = -1.1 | 3.67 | 3.89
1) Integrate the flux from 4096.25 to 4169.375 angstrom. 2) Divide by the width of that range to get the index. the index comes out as 3.82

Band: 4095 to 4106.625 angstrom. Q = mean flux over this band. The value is 3.39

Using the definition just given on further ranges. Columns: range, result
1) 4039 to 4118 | 3.71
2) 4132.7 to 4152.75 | 3.91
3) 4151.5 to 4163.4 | 3.89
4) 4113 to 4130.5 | 4.06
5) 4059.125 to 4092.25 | 3.74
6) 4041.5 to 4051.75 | 3.56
